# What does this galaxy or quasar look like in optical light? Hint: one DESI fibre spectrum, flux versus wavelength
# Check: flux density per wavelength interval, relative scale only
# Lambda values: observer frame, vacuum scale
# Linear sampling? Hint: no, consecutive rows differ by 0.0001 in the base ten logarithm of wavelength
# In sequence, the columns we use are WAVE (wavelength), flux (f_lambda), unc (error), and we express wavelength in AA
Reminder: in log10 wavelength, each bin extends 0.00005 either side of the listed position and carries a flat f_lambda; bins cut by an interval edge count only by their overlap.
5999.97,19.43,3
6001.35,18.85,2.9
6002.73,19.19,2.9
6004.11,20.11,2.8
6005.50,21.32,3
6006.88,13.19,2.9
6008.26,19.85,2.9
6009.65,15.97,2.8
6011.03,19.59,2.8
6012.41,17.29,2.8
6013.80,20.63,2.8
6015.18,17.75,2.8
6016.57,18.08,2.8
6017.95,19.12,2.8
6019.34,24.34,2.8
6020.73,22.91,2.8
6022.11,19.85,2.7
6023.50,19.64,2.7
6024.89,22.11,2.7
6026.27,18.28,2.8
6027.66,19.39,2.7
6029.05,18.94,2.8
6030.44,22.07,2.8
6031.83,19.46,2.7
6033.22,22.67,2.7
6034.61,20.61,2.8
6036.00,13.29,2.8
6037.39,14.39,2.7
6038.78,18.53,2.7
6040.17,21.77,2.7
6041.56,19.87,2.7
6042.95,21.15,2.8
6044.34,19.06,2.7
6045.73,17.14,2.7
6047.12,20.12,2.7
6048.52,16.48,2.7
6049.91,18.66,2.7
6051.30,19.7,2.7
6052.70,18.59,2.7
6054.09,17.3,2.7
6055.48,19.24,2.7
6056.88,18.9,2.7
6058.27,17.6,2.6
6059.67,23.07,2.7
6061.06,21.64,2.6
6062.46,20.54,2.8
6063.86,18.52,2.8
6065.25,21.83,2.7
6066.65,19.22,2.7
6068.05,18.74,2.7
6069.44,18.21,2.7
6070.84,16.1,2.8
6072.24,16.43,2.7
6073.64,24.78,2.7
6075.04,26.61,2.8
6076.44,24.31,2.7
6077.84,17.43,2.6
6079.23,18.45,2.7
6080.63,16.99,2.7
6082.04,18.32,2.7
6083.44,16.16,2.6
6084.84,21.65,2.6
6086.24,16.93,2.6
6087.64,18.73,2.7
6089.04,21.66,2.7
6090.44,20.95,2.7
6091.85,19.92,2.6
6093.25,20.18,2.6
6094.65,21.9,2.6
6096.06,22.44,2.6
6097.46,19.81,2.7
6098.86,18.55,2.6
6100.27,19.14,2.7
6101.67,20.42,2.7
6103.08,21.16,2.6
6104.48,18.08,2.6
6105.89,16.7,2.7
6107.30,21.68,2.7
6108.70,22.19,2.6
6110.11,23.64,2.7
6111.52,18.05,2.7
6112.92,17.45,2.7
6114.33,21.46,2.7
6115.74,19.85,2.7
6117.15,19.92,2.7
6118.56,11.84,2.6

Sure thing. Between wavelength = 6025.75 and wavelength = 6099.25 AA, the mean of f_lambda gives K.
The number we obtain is 19.5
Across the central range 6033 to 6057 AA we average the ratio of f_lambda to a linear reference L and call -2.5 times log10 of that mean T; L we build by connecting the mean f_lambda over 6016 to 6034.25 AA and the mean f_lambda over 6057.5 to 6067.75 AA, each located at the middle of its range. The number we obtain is 0.10 mag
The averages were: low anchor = 20.5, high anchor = 20.3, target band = 18.7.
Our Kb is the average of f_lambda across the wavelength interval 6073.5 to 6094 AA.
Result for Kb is 20.1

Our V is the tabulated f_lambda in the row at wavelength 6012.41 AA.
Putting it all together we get 17.29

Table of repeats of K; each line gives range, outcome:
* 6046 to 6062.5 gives 19.2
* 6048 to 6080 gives 19.7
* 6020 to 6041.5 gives 19.6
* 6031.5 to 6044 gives 19.1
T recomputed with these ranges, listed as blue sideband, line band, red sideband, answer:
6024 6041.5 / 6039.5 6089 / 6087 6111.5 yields 0.02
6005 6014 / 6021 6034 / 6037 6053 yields -0.10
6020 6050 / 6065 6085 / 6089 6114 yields 0.02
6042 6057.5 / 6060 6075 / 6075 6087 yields -0.05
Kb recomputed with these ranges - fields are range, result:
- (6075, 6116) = 19.9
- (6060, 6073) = 19.2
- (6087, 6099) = 20.6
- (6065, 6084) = 19.5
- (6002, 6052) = 19.2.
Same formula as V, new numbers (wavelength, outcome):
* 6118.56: 11.84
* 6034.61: 20.61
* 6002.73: 19.19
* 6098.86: 18.55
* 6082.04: 18.32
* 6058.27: 17.6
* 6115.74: 19.85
